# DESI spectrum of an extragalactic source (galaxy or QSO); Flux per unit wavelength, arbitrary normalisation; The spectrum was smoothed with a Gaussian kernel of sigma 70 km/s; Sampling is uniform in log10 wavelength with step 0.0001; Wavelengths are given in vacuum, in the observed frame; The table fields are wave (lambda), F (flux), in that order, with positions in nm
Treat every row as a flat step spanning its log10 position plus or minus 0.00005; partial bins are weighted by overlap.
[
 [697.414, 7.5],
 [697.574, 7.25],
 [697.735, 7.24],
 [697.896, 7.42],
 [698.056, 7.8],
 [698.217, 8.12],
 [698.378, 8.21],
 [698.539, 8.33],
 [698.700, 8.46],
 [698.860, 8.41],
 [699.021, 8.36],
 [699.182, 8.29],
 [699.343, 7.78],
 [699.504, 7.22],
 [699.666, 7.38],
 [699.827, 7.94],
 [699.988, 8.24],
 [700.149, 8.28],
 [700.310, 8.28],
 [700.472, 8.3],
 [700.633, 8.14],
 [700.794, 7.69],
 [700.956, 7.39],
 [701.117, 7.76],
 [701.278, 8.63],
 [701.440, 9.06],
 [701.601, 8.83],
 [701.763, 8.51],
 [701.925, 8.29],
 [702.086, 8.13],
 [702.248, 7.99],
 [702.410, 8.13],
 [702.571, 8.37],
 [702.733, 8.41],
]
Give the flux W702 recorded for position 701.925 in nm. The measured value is 8.29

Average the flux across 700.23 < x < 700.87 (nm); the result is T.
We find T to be 8.1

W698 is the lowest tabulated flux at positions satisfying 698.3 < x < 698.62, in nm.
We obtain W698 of 8.21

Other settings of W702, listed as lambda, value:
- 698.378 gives 8.21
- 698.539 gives 8.33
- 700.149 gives 8.28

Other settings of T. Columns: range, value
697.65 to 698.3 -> 7.64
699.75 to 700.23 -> 8.17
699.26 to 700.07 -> 7.71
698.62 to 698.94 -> 8.46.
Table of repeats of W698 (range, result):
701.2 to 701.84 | 8.51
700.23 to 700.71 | 8.14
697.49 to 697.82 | 7.24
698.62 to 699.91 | 7.22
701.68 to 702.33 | 7.99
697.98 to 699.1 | 7.8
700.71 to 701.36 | 7.39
